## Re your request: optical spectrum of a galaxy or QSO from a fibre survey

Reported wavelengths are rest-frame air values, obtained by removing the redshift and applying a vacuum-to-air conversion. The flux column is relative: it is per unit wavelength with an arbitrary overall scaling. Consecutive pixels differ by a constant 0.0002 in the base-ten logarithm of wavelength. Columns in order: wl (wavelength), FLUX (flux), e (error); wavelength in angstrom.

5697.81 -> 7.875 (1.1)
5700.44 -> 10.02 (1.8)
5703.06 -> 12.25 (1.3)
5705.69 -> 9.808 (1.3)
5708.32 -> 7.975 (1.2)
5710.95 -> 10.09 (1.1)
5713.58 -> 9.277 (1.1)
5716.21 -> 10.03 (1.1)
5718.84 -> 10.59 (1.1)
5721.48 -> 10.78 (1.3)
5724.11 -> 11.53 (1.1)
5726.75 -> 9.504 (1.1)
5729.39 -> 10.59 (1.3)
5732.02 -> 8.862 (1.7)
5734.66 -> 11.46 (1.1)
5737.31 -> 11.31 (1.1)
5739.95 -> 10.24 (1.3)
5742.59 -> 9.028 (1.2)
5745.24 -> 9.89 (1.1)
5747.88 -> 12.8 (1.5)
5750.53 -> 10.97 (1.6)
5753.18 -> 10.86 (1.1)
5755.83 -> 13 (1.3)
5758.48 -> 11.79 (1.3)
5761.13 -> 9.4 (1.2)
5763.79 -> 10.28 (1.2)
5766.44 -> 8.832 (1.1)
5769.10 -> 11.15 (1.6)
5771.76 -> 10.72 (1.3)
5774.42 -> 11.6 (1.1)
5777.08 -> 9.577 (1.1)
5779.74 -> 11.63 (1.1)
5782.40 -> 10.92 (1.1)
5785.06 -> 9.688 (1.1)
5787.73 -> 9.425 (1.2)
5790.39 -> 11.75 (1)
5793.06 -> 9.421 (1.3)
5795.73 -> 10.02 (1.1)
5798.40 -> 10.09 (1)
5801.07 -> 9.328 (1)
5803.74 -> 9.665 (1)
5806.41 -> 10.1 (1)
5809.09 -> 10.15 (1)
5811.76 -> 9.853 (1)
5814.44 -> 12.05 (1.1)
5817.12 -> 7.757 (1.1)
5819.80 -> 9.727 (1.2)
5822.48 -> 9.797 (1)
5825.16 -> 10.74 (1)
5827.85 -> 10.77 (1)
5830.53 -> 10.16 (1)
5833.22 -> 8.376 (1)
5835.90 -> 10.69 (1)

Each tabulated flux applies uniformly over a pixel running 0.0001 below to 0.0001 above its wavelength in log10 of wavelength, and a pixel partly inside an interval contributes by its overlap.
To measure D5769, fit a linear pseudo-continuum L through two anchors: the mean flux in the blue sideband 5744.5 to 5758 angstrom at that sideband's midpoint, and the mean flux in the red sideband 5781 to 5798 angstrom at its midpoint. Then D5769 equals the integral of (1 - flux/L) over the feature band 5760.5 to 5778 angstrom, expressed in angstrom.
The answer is 1.1 angstrom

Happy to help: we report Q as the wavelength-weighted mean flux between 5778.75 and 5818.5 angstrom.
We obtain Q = 10.1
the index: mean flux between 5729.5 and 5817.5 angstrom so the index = 10.4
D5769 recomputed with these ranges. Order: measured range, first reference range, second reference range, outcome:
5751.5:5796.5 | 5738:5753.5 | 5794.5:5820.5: -1.33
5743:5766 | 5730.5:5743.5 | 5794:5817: -1.76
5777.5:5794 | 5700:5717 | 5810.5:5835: -0.87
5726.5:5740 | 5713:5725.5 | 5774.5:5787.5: 0.13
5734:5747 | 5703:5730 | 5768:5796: -0.18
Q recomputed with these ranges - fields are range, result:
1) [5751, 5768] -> 10.7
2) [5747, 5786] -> 10.9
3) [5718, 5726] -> 10.9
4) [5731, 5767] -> 10.7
